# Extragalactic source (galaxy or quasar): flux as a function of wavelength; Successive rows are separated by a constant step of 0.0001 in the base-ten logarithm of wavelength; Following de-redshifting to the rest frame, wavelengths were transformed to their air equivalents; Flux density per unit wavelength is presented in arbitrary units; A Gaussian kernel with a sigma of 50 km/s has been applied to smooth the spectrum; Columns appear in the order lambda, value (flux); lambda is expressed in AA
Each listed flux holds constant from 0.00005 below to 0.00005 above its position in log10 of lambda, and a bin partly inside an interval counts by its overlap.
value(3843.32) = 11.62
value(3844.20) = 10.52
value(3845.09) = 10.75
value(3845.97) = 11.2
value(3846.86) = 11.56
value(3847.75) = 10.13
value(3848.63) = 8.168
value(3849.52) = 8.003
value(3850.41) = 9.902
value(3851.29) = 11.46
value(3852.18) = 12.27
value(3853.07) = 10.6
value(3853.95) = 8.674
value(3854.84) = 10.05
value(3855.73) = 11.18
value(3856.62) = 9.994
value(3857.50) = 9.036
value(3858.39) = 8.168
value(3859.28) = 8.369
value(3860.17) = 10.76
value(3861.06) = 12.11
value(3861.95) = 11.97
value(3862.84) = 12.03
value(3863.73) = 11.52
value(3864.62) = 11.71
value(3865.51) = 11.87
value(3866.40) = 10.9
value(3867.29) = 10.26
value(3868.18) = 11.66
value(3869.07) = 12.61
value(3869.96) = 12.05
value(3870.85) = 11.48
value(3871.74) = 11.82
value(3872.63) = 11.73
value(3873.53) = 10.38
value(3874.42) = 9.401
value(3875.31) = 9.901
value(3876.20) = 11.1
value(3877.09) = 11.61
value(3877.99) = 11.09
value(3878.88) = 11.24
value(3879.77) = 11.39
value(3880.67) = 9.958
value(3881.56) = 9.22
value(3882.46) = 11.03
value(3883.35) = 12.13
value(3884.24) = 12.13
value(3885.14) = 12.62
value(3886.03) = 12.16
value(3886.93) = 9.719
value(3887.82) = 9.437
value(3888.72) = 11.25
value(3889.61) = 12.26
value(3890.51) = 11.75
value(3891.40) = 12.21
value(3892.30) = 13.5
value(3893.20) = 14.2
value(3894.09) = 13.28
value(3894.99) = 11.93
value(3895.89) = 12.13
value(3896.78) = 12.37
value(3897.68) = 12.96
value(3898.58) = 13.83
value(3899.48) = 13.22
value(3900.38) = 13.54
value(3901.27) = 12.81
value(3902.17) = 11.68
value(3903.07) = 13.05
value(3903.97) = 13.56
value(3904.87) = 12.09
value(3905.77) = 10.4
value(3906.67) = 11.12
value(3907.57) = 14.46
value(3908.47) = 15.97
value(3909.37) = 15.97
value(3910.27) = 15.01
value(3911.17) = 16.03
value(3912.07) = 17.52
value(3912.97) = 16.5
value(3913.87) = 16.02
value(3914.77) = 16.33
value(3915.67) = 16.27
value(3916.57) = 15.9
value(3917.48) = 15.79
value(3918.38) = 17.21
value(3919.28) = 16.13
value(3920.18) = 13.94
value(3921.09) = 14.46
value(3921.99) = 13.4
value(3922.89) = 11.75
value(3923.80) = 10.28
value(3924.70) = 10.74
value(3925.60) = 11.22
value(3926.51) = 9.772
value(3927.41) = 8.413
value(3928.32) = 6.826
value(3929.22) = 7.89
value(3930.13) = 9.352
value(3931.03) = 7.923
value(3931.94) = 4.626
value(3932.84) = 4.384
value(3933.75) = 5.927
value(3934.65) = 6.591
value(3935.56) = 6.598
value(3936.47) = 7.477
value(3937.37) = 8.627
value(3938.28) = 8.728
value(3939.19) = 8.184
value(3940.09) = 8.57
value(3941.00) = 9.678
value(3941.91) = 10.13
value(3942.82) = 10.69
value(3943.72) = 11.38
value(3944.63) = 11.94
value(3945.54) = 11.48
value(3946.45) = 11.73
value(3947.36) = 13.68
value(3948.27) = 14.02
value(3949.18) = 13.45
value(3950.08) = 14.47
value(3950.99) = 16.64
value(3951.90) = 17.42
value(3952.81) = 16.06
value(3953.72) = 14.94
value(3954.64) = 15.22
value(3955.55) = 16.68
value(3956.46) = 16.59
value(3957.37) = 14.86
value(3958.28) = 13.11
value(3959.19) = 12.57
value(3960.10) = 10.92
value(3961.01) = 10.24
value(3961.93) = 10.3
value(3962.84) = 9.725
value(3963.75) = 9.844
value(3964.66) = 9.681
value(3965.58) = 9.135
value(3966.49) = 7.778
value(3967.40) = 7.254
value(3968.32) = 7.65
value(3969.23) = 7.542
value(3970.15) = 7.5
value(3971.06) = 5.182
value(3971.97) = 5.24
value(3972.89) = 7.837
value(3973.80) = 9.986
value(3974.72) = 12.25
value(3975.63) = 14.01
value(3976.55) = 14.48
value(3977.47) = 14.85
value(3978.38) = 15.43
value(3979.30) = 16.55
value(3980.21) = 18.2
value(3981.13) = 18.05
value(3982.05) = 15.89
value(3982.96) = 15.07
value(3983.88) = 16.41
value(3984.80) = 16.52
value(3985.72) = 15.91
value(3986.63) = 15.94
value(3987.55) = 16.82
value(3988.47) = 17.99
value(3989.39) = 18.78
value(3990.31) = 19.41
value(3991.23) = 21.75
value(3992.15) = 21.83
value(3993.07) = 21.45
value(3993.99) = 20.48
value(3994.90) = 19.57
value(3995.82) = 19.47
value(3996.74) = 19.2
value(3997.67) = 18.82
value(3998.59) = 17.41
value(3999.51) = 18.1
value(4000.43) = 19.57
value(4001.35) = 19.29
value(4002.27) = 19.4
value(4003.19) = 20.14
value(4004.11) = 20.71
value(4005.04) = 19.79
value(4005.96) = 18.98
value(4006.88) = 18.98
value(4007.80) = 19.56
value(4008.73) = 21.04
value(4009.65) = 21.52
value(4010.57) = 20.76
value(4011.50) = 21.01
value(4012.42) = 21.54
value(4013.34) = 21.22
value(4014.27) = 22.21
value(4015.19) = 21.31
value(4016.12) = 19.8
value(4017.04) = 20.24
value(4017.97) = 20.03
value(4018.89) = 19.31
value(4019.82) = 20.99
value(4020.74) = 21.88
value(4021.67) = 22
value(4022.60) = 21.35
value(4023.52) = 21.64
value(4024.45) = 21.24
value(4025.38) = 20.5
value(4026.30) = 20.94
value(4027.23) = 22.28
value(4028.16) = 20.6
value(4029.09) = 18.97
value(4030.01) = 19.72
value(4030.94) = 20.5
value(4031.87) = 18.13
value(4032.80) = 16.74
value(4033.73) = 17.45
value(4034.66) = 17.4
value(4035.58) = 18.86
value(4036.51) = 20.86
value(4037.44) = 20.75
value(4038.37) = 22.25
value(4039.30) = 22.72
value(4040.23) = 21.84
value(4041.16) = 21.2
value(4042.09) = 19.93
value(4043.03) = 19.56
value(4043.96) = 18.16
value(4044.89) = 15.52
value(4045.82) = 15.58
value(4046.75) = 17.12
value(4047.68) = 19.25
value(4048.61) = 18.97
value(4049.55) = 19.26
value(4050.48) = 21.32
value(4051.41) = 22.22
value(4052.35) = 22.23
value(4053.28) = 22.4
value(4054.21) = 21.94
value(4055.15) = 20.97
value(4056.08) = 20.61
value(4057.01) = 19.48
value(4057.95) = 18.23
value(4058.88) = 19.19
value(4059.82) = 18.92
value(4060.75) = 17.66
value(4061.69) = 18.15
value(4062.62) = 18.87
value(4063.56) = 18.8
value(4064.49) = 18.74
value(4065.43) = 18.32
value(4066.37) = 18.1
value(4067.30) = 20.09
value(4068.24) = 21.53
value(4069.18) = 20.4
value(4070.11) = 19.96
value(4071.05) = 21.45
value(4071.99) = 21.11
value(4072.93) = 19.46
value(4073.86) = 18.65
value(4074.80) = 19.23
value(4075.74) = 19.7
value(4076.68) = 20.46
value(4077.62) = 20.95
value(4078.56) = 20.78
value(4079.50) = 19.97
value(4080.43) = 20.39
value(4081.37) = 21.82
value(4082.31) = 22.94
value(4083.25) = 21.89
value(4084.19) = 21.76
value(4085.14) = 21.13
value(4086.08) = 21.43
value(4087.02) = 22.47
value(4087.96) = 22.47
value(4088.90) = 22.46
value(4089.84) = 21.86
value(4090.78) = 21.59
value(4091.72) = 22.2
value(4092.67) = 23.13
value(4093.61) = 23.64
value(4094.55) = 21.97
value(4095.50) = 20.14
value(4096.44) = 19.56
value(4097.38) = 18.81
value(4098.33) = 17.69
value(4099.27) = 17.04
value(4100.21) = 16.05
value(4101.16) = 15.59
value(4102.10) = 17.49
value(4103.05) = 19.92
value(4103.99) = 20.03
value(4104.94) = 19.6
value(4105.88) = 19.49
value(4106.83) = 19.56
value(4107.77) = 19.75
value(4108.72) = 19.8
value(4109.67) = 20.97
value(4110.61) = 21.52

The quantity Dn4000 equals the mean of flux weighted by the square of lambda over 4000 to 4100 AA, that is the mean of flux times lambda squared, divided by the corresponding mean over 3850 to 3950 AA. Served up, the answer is 1.89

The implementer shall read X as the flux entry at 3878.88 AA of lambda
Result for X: 11.24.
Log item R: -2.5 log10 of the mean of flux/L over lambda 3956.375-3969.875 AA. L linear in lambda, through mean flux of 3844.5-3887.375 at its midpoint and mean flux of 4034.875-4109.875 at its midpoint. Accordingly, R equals 0.42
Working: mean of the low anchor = 10.8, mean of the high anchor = 20.1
